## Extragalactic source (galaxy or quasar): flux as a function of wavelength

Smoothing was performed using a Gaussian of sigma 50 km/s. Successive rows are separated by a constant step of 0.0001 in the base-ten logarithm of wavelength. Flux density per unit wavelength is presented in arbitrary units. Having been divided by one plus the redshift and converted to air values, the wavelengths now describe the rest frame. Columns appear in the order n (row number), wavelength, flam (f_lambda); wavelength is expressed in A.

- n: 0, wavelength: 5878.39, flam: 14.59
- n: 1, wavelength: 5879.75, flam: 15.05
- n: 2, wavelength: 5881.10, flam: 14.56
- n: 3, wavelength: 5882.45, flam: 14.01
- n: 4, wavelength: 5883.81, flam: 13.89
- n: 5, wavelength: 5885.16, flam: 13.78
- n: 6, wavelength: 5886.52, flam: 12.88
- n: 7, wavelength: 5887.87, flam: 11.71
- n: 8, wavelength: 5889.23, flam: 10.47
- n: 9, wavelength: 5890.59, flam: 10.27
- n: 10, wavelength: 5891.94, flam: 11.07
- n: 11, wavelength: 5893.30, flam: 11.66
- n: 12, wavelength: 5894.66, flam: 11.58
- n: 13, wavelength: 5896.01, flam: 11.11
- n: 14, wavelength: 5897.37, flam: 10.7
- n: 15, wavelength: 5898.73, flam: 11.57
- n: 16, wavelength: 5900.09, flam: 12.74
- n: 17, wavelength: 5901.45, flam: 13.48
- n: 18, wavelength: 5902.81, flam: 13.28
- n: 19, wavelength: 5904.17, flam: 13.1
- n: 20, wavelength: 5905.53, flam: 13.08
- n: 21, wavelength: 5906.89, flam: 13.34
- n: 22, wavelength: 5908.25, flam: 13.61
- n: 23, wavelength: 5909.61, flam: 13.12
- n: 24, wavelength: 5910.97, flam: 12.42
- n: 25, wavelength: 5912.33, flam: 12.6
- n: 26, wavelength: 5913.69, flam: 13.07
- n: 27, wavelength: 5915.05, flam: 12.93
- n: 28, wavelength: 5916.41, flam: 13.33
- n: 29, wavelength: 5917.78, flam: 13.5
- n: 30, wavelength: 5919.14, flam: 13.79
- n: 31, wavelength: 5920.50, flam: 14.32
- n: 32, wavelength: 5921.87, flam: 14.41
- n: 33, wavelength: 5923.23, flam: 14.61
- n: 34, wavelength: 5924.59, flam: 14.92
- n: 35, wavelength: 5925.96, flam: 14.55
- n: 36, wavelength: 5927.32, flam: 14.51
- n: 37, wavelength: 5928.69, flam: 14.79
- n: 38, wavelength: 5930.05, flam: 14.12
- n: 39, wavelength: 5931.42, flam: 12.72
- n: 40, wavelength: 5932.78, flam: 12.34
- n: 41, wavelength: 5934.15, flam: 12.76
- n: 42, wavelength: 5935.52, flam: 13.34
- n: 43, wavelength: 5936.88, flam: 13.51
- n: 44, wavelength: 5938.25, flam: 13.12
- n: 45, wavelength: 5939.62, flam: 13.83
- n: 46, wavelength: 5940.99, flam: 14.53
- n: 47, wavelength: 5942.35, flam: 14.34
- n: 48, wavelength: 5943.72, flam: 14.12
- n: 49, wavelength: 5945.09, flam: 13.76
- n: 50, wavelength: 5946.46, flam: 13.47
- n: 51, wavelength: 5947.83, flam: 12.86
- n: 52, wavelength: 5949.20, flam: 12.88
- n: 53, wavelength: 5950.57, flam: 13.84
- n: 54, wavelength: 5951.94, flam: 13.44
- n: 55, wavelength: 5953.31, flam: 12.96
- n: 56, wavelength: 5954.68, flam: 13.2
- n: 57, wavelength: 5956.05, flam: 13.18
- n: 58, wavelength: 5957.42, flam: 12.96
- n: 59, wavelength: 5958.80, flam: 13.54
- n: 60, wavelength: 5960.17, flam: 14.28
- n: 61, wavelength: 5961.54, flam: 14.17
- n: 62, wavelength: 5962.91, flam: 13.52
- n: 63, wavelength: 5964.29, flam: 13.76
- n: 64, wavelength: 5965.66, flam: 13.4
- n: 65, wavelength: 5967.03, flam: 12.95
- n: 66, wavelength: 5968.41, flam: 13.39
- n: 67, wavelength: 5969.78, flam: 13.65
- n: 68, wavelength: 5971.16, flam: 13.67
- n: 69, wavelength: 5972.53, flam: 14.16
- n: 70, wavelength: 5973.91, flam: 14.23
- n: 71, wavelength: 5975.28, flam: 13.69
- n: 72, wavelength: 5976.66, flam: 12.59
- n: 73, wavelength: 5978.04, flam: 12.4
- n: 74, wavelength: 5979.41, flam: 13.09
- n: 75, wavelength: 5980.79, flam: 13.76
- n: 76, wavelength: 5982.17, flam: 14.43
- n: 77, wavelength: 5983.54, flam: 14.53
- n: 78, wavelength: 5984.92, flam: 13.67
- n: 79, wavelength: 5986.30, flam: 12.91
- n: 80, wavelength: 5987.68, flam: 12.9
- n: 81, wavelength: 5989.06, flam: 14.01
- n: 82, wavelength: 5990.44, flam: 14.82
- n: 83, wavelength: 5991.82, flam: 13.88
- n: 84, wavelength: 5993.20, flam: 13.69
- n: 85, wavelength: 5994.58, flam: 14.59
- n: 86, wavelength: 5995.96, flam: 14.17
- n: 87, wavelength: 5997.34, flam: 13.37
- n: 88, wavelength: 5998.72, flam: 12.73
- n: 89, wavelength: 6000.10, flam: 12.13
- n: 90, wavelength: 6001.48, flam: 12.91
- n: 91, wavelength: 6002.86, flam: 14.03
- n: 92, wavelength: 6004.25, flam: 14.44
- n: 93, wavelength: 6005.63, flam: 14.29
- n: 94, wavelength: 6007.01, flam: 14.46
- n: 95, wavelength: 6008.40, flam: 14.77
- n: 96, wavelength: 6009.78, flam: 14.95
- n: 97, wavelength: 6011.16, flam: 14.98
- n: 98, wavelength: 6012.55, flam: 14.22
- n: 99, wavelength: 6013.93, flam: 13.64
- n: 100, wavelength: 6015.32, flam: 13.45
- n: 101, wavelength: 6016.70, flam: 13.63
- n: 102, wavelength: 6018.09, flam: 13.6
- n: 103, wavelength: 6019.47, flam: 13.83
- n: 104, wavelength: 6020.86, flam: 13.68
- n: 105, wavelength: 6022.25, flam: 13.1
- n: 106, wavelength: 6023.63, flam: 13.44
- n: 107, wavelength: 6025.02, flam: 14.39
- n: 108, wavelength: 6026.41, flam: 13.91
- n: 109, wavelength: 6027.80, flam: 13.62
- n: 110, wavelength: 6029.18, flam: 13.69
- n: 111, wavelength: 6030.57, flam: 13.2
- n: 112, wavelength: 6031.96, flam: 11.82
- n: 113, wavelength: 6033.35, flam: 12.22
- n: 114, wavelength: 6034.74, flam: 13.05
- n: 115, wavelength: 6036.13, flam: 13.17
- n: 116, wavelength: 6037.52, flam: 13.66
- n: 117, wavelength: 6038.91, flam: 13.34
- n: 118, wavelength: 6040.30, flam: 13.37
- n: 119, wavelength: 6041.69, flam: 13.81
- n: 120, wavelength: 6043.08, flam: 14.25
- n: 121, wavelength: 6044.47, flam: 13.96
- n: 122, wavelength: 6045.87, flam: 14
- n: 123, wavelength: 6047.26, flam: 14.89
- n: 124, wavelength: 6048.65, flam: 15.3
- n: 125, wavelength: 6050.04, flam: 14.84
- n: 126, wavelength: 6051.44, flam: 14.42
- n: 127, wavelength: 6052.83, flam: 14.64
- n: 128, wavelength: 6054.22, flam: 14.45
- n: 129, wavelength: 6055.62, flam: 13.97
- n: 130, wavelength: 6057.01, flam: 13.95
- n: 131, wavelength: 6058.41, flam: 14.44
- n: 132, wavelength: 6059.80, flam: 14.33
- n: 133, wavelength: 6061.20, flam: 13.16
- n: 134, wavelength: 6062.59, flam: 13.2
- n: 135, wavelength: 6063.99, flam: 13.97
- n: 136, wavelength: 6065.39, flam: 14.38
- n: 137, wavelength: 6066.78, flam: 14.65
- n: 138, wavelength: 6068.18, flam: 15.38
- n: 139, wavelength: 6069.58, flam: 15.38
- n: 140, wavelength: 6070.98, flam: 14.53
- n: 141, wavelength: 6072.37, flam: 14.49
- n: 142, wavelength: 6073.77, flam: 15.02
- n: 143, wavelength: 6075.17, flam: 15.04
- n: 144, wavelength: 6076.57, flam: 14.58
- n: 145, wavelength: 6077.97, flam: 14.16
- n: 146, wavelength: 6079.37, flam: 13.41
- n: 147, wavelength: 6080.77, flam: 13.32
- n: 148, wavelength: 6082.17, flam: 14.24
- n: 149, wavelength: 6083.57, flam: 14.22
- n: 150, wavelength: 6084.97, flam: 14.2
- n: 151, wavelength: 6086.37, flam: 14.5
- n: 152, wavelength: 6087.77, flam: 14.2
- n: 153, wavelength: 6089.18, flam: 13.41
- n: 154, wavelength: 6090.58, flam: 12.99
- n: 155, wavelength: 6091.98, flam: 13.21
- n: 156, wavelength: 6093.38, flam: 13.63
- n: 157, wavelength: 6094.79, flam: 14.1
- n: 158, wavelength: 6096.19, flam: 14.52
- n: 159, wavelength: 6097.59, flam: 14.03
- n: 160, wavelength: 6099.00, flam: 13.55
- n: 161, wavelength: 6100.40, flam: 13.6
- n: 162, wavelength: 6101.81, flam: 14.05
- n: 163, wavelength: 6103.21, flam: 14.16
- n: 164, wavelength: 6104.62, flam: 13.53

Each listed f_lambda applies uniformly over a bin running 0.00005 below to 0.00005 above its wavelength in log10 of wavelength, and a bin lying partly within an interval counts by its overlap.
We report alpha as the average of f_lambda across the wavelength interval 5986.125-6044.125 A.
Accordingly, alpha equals 13.7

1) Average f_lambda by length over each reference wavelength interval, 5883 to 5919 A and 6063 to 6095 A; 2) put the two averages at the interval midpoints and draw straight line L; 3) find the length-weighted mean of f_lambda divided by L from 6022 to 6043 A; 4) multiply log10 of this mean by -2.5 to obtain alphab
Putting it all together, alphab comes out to 0.03 mag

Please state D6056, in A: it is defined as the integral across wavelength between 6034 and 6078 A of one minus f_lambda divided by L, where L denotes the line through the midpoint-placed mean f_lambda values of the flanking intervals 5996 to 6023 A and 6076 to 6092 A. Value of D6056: -1.2 A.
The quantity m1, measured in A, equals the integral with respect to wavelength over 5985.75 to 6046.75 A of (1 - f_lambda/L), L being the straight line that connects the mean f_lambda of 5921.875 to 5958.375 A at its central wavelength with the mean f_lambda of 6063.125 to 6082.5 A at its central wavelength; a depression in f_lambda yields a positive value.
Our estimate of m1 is 1.84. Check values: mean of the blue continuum 13.7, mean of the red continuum 14.5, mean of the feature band 13.7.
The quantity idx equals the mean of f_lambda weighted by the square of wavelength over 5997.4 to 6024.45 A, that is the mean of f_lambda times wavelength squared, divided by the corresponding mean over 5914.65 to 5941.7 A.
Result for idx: 1.0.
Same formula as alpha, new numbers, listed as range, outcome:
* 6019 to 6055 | 13.8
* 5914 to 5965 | 13.7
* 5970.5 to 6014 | 13.8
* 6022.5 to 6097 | 14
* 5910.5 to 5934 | 13.7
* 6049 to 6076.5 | 14.4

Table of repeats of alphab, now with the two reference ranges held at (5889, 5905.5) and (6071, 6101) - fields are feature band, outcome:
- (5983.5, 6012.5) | -0.07 mag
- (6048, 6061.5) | -0.05 mag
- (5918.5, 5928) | -0.19 mag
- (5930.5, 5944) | -0.10 mag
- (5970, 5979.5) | -0.06 mag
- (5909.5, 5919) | -0.09 mag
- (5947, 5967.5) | -0.07 mag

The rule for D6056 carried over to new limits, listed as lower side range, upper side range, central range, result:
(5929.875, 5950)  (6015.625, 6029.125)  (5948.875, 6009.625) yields -0.39 A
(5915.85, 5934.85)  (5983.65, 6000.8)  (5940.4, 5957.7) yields 0.36 A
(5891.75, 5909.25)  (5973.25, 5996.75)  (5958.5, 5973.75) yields -0.32 A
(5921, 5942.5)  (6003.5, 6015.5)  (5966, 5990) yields 1.09 A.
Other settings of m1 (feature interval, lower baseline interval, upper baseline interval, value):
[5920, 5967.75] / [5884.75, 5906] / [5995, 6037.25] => -3.91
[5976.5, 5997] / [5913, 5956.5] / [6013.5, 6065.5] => 0.00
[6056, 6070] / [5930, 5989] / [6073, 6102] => -0.36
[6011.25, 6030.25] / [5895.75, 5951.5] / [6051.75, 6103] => 0.17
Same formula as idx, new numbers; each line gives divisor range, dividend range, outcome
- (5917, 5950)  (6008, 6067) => 1.04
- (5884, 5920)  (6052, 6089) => 1.21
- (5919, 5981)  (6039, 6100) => 1.08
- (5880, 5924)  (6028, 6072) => 1.14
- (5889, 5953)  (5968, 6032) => 1.07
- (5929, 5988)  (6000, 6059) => 1.05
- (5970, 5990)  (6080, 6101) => 1.06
